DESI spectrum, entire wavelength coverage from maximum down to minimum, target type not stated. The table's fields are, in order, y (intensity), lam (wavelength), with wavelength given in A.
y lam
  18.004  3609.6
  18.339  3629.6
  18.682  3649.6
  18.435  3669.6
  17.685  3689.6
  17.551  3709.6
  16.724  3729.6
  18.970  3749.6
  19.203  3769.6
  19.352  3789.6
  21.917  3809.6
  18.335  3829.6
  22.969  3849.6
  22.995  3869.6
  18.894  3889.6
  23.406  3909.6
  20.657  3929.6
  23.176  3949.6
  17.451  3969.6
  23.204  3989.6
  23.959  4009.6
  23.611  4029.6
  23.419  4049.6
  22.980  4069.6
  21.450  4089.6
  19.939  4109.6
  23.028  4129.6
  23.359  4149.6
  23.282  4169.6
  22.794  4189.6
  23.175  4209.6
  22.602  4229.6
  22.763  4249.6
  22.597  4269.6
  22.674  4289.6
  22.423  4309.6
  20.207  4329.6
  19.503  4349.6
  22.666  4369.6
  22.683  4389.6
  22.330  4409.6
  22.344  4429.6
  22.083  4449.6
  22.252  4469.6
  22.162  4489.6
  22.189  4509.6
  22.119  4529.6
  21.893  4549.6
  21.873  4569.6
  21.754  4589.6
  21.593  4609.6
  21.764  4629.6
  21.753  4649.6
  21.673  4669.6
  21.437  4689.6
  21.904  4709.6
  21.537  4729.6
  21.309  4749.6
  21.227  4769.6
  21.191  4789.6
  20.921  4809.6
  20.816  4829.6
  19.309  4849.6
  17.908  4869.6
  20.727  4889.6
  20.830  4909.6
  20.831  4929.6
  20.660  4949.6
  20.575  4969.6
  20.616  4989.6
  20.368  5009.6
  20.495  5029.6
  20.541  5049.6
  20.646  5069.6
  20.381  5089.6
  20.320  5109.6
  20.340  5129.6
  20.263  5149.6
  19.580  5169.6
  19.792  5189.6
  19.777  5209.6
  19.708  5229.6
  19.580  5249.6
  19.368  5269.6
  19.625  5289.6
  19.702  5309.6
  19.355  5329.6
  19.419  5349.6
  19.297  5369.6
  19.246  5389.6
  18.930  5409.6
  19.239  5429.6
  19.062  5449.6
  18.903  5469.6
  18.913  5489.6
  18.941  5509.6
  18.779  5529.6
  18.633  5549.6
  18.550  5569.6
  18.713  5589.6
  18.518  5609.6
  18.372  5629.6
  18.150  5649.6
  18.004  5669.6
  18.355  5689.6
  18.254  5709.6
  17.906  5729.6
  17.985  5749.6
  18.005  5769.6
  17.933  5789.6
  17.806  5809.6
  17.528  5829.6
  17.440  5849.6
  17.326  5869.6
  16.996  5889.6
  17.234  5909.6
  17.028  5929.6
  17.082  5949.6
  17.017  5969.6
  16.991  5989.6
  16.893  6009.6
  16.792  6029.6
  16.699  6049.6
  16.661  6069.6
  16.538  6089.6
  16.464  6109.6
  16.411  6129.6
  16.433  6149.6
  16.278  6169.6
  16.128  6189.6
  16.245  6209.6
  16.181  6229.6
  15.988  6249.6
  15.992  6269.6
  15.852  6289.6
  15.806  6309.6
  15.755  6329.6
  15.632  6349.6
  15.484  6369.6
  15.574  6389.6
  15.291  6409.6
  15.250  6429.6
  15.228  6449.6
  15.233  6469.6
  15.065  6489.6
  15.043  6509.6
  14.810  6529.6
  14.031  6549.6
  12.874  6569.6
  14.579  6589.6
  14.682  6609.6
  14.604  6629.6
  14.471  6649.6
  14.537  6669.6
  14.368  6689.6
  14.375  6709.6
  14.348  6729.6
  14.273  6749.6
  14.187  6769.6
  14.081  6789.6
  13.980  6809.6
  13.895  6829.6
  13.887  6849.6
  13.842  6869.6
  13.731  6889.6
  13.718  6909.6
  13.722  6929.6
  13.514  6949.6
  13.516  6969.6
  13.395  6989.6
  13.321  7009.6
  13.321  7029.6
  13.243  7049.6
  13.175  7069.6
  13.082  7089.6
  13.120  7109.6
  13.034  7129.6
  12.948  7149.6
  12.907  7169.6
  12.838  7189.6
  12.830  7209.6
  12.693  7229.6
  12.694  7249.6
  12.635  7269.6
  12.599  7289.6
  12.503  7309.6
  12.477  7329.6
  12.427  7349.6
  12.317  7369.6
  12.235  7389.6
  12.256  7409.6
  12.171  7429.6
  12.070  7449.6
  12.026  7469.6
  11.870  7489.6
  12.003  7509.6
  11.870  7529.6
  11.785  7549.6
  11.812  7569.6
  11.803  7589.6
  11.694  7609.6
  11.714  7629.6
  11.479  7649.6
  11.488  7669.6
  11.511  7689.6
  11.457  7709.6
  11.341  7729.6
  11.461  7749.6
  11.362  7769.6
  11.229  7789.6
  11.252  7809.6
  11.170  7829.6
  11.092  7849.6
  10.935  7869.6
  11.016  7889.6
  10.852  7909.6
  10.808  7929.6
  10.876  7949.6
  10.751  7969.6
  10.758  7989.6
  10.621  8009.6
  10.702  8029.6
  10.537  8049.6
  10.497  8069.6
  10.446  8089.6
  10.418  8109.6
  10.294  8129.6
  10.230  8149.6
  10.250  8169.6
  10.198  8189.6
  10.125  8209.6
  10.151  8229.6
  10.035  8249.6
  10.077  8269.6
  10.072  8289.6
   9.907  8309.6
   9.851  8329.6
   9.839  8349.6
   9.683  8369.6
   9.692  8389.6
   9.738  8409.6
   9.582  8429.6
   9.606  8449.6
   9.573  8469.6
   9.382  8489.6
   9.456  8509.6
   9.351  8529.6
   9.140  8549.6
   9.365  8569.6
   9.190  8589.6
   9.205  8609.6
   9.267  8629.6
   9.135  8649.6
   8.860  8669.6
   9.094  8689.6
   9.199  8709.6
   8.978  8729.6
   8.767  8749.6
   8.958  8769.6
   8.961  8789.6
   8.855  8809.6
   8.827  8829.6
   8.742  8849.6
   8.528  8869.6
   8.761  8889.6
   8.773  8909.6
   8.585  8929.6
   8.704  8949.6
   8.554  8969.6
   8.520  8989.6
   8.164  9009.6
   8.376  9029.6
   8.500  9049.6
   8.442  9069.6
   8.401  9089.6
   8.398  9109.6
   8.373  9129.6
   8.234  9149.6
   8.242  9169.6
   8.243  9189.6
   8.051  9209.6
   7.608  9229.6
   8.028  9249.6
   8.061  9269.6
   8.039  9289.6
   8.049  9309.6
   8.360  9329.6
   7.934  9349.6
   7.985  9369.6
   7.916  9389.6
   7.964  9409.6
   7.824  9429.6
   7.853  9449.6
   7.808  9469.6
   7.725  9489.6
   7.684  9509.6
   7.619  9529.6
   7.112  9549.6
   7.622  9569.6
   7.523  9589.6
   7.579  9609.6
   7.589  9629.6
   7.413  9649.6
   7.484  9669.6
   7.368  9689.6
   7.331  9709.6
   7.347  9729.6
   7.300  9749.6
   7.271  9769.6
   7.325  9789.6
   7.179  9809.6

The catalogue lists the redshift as 0.00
